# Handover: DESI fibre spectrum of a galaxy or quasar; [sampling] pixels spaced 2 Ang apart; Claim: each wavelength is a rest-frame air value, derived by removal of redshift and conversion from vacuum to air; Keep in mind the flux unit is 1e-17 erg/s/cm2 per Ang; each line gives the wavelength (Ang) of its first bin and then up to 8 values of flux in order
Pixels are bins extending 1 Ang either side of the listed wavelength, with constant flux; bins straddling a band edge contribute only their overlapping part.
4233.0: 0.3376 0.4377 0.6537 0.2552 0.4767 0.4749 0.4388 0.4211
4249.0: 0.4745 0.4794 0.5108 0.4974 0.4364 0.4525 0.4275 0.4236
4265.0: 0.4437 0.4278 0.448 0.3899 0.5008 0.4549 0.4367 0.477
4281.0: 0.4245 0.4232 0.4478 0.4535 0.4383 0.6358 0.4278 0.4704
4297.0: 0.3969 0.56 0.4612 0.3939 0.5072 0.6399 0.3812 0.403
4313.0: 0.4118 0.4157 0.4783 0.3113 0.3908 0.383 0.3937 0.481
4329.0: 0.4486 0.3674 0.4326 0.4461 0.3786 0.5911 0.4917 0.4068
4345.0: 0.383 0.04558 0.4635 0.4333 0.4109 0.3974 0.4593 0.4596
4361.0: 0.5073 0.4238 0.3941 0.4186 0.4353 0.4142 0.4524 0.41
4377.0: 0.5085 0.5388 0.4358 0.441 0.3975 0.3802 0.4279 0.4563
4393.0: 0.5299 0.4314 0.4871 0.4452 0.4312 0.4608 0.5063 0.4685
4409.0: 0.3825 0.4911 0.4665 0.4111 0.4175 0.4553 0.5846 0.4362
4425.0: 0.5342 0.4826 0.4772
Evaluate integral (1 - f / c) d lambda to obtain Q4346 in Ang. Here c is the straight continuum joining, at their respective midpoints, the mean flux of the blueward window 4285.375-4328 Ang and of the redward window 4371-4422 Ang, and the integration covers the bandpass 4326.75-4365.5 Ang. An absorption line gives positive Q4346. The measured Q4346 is 2.7 Ang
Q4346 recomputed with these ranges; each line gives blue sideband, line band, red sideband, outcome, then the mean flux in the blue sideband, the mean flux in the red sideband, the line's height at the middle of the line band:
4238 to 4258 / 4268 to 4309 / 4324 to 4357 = -3.4 Ang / 0.447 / 0.412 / 0.431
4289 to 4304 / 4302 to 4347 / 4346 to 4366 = 1.5 Ang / 0.475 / 0.399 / 0.44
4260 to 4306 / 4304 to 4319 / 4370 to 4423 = 0.1 Ang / 0.455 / 0.455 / 0.455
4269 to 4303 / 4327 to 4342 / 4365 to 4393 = -0.1 Ang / 0.46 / 0.441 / 0.45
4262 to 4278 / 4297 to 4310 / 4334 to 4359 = -1.7 Ang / 0.441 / 0.411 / 0.428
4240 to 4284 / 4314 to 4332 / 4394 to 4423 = 1.9 Ang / 0.452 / 0.459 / 0.455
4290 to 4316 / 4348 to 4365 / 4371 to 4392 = 0.4 Ang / 0.47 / 0.443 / 0.452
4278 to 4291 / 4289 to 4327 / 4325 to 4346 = 0.2 Ang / 0.459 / 0.44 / 0.45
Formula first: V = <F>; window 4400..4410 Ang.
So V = 0.45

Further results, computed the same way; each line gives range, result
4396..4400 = 0.466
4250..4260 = 0.475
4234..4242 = 0.456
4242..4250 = 0.452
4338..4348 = 0.384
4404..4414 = 0.463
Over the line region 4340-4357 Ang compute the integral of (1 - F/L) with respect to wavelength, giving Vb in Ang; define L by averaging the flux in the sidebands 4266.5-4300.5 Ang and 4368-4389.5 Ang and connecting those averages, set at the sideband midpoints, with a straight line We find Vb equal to 2.4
